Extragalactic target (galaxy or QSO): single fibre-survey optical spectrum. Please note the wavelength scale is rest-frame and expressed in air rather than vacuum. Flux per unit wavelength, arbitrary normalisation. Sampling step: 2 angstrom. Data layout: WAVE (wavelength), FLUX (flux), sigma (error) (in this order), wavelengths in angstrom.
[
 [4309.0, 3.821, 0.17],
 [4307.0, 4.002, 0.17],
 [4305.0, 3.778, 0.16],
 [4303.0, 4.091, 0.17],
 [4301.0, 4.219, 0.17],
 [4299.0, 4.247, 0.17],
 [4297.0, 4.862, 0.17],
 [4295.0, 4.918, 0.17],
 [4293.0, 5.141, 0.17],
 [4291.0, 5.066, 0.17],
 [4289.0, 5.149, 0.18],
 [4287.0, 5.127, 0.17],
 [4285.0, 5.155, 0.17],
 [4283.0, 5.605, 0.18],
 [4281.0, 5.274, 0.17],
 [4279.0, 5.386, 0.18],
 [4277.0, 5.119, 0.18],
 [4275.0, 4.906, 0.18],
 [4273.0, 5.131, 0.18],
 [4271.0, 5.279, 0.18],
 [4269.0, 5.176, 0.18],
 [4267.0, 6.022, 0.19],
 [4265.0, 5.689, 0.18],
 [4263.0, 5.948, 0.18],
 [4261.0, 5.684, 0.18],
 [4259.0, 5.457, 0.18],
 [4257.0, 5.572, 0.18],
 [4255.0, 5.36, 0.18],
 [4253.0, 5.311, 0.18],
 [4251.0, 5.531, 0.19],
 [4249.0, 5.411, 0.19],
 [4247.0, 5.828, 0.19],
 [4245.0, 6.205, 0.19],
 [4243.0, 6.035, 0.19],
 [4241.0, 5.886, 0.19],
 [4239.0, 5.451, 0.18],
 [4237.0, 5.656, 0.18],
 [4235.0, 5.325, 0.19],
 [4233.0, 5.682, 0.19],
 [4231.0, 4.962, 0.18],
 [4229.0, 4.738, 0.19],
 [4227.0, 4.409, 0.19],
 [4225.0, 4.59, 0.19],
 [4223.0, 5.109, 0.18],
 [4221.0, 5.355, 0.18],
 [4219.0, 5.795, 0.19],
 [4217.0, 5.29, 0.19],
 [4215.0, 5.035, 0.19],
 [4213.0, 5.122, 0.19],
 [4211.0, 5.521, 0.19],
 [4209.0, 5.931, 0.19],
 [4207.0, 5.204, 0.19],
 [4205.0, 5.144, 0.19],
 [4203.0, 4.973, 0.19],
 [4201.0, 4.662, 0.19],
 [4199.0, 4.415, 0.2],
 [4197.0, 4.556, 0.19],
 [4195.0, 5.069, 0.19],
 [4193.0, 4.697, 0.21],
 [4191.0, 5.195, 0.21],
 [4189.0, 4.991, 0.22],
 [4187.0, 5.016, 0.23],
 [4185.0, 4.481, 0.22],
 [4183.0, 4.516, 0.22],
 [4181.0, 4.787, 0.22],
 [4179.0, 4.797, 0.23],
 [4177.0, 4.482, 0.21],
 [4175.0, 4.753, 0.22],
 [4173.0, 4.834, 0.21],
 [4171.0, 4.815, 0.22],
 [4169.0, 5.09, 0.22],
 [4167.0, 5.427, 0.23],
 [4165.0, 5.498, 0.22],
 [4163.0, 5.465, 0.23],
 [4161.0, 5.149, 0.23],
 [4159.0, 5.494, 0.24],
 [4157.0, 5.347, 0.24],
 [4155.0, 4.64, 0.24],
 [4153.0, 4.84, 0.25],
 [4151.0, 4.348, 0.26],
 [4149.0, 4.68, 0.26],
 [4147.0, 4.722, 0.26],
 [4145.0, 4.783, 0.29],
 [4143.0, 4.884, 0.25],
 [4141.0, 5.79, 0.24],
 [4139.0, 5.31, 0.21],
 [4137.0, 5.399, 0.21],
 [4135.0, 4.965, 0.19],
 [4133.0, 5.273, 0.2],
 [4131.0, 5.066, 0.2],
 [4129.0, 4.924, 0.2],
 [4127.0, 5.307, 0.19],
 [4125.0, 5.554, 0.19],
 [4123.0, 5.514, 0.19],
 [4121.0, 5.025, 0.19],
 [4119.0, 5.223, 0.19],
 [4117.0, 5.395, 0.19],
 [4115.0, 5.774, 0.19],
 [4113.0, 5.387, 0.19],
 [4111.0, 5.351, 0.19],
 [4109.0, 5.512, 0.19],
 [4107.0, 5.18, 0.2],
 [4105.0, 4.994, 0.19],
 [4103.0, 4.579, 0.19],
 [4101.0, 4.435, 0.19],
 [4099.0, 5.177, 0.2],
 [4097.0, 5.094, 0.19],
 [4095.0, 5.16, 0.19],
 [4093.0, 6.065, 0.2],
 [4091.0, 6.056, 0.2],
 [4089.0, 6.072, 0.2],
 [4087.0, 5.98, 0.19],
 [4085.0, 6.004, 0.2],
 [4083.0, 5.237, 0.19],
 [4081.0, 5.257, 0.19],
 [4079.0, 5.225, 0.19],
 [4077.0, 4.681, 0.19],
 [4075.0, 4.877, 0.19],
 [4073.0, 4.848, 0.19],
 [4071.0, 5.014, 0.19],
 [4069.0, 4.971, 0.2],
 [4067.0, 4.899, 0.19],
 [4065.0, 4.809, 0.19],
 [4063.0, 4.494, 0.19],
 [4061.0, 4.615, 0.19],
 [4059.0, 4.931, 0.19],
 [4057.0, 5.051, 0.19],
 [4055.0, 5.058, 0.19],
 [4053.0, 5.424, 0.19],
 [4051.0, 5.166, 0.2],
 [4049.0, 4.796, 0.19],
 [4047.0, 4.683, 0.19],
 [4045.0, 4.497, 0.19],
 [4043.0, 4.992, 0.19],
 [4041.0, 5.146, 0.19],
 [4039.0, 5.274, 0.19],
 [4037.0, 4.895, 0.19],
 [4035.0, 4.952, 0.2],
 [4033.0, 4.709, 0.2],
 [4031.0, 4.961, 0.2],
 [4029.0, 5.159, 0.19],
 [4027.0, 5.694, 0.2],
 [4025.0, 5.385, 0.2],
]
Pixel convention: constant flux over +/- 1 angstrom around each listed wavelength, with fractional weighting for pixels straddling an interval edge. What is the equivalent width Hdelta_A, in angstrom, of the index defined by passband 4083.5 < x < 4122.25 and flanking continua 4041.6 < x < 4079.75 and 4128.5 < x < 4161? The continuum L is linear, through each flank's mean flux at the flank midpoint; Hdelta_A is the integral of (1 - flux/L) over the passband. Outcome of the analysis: -3.3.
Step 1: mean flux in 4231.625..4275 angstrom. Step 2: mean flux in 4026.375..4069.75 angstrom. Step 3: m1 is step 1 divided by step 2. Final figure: 1.13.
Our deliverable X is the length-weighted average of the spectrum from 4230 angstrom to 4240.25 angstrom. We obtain 5.43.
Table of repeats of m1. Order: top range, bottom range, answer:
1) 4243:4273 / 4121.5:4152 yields 1.10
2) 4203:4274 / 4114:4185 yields 1.07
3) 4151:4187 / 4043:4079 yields 1.01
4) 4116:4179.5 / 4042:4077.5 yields 1.04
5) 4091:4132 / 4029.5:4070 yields 1.07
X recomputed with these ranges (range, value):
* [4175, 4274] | 5.23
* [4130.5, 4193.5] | 4.99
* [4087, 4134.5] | 5.32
